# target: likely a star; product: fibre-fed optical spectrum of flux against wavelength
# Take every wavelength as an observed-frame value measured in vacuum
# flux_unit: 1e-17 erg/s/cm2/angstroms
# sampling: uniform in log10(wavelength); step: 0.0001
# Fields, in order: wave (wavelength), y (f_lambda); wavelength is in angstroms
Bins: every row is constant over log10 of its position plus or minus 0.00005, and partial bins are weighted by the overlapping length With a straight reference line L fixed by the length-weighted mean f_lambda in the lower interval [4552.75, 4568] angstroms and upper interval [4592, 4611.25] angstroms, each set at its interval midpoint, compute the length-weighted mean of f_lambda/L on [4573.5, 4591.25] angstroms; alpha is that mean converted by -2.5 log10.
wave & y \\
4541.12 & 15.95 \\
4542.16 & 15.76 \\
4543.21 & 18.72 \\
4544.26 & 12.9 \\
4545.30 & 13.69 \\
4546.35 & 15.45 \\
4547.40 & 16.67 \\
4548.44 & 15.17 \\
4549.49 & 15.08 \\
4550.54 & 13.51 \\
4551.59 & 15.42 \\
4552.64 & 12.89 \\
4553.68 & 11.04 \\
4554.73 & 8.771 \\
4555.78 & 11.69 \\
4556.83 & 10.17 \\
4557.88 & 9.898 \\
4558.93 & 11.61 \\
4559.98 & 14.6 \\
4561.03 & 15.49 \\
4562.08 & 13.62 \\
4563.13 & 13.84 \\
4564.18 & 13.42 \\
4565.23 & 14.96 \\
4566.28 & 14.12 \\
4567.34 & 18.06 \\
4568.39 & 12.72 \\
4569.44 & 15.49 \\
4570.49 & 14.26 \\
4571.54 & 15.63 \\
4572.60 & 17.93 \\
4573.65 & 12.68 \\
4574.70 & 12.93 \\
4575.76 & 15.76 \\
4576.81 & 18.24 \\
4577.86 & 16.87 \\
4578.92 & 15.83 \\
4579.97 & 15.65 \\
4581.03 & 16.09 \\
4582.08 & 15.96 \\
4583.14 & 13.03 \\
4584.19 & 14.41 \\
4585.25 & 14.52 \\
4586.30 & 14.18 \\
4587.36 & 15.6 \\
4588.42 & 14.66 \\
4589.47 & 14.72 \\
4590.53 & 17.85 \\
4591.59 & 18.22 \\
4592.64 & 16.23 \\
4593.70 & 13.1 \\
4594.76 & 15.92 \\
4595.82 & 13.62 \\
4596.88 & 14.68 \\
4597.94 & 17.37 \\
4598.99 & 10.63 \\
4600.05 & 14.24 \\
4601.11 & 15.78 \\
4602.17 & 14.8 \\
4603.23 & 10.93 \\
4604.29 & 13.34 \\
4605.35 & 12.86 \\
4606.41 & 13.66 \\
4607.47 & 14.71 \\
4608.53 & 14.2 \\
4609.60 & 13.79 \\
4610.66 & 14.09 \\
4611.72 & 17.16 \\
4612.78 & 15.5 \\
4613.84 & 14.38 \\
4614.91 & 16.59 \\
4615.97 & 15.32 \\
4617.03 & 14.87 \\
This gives -0.13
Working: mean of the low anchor 12.9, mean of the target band 15.3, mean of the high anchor 14.1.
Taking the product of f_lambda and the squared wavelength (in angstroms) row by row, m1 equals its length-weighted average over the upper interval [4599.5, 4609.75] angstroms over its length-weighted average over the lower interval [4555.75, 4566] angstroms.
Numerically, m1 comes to 1.08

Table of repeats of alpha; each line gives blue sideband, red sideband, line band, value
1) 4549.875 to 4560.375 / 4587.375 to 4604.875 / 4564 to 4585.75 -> -0.144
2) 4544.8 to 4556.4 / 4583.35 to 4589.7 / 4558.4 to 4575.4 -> -0.033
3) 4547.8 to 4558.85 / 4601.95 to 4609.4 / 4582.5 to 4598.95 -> -0.149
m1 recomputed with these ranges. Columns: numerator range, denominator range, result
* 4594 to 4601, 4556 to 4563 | 1.17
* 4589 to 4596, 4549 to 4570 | 1.20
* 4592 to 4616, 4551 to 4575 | 1.09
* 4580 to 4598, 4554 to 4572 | 1.15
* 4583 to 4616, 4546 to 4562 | 1.14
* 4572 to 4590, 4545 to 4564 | 1.16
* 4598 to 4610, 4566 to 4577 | 0.91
